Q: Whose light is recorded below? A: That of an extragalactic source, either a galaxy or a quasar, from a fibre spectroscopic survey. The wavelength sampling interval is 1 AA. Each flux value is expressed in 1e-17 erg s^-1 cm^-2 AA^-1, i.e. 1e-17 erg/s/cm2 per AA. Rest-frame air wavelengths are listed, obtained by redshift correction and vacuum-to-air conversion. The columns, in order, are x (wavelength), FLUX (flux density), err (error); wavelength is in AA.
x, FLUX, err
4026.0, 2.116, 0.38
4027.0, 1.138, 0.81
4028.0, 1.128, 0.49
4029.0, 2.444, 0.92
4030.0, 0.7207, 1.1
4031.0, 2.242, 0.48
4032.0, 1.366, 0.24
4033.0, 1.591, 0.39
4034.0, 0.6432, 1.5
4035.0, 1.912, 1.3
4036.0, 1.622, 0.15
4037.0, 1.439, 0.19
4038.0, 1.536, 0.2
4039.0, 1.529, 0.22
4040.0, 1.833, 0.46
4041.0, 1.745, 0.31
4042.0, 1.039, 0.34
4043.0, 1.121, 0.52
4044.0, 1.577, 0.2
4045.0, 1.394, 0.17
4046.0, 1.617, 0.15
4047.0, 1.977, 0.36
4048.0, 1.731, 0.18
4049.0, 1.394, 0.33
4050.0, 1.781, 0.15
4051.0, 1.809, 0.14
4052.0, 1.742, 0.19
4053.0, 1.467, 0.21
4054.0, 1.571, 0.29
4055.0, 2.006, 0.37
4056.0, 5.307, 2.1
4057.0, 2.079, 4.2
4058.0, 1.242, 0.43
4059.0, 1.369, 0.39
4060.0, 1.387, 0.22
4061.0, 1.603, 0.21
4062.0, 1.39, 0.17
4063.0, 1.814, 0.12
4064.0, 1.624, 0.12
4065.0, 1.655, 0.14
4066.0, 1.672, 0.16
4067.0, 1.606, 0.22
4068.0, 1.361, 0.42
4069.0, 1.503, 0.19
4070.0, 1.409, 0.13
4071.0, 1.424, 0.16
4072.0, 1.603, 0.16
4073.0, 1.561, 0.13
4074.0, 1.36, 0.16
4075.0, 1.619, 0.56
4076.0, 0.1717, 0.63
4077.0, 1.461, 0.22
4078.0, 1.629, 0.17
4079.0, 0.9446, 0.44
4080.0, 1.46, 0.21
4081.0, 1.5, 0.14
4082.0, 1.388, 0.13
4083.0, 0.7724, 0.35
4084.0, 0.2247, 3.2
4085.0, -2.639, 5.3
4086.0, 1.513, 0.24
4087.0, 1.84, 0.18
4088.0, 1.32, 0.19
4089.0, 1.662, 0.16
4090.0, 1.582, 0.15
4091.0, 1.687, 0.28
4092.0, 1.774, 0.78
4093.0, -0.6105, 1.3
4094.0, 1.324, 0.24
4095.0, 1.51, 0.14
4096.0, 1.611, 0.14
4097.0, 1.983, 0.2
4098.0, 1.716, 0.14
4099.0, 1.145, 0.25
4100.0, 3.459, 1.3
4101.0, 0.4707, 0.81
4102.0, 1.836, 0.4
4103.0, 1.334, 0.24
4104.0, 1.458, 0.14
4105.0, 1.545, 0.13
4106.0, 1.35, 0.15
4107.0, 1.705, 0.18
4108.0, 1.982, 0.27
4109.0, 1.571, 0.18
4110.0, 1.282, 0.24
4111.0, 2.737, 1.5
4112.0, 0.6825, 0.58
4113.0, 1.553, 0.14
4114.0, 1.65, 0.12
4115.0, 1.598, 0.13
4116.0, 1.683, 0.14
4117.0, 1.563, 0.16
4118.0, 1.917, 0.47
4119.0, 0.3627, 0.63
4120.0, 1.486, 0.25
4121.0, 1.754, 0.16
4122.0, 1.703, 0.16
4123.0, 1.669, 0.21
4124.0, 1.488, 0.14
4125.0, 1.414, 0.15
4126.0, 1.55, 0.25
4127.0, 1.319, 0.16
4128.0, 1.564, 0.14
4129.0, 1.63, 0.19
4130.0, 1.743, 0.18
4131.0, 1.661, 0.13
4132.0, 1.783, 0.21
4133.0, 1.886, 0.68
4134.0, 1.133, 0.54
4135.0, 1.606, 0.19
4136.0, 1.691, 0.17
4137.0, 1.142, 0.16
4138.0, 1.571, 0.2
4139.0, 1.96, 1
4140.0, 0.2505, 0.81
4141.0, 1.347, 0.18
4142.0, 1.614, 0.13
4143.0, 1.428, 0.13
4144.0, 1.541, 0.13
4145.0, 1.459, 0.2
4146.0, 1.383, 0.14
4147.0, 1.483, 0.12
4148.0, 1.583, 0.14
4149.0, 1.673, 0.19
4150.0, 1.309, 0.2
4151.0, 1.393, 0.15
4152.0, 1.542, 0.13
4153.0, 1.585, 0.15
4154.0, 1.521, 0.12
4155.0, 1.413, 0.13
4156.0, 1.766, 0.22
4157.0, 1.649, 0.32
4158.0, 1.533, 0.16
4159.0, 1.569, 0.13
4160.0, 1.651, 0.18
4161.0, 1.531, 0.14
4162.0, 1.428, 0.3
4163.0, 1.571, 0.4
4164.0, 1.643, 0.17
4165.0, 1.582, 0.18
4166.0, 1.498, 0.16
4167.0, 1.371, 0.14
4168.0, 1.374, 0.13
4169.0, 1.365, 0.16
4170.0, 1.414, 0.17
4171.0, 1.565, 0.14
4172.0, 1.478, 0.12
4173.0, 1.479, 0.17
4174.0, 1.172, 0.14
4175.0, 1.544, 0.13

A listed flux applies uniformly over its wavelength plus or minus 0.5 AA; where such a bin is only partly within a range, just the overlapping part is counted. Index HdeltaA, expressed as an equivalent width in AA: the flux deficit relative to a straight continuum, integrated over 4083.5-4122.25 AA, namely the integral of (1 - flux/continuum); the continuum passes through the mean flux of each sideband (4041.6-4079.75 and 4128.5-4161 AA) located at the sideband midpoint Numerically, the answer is 4.2 AA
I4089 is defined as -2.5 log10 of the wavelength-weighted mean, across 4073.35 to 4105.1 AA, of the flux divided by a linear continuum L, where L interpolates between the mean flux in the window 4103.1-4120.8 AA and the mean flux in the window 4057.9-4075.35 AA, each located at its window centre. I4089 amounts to 0.22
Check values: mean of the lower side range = 1.52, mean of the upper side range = 1.54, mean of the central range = 1.25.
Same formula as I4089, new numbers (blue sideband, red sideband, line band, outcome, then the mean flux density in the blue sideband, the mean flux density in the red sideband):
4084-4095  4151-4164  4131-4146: -0.061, 0.938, 1.56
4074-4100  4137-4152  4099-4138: -0.194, 1.19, 1.42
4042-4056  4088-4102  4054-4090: 0.144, 1.74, 1.49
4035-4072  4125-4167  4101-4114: 0.025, 1.68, 1.51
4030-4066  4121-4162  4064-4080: 0.164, 1.68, 1.52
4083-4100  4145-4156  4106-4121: -0.206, 1.16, 1.5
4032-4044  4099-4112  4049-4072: -0.152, 1.46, 1.66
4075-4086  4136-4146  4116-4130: -0.248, 0.771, 1.38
